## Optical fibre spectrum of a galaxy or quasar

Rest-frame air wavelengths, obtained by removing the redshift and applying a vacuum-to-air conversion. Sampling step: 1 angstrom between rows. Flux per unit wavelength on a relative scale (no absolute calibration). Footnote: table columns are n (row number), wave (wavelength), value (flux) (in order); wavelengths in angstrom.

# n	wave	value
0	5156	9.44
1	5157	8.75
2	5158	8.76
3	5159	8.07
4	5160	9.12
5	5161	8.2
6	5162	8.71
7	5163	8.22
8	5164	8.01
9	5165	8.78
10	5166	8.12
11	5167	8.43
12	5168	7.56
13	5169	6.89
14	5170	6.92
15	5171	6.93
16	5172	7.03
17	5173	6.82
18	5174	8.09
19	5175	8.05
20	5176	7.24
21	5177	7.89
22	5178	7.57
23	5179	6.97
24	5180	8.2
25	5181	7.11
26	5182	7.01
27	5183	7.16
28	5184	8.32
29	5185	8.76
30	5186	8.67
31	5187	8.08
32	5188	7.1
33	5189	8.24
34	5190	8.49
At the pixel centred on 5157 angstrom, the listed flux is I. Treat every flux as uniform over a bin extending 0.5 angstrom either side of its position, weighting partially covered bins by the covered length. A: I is 8.75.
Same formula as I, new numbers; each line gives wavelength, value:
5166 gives 8.12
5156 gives 9.44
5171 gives 6.93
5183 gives 7.16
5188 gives 7.1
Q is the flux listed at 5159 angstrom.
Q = 8.07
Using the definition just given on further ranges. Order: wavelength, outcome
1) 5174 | 8.09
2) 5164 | 8.01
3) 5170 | 6.92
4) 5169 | 6.89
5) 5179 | 6.97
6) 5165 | 8.78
